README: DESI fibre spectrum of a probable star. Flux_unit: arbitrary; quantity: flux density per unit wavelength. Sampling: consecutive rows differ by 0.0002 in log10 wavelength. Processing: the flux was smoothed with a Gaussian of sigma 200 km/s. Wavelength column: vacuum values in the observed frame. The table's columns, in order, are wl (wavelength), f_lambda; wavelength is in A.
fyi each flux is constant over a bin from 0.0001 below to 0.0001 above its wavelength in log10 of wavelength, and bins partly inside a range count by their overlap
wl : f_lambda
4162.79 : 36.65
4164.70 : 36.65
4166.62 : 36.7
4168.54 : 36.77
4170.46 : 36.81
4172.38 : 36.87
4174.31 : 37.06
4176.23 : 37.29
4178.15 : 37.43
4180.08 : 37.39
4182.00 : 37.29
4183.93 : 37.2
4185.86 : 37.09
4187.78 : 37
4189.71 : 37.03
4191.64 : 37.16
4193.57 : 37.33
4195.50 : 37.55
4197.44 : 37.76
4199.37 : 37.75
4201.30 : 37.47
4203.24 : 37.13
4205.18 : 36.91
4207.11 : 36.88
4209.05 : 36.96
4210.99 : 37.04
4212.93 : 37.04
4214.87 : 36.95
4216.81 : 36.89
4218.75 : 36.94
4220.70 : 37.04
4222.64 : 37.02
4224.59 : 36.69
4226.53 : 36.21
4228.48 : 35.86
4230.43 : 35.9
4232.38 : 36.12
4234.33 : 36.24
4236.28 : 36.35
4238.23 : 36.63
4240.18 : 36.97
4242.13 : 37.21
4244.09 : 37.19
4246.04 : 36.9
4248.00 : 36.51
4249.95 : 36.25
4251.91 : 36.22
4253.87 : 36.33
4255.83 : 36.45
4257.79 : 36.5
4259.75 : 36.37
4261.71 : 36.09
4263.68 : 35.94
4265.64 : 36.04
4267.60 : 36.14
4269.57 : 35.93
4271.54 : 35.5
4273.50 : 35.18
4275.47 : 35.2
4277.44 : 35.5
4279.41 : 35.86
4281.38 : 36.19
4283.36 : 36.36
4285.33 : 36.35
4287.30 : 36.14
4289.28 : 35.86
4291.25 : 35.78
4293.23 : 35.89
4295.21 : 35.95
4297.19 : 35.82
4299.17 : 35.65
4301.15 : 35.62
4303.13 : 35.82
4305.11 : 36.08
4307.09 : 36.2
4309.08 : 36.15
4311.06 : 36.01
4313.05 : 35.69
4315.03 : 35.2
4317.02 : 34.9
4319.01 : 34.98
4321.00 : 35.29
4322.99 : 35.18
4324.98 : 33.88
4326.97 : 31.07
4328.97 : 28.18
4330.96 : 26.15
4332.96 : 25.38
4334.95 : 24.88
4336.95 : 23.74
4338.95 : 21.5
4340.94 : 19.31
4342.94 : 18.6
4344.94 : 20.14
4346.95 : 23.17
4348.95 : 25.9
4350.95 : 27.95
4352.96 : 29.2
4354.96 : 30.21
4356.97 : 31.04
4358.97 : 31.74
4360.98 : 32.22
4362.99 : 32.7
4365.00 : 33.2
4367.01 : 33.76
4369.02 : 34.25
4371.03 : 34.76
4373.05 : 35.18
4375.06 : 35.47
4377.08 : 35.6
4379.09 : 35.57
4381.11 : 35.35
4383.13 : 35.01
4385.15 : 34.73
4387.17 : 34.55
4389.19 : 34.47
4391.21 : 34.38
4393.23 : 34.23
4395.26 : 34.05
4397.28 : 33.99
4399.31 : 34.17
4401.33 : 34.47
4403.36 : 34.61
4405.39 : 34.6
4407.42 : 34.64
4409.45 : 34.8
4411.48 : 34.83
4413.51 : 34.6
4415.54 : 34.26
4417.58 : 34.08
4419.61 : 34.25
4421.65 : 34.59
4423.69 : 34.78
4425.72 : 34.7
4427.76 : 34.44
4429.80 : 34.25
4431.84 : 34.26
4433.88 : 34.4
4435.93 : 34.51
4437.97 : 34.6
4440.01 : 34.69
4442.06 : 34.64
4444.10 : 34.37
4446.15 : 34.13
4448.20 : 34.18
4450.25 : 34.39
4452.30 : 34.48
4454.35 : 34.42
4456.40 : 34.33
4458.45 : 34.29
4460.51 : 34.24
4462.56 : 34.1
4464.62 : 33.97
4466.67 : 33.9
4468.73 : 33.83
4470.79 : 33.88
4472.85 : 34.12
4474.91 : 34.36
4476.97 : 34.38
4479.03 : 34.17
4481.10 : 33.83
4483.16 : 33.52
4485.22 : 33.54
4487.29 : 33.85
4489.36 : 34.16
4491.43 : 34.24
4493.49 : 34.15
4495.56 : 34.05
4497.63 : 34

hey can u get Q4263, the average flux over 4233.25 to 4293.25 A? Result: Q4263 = 36.2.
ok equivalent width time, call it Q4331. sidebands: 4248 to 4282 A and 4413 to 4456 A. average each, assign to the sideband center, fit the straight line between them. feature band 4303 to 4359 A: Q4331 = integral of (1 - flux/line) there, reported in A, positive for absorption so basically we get 9.1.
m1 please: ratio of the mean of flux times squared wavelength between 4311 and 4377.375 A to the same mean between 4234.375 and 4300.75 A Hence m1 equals 0.9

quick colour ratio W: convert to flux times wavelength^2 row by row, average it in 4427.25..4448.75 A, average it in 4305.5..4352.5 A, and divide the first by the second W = 1.2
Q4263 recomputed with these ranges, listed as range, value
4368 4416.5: 34.7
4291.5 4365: 30.8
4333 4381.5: 29.3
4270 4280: 35.5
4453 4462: 34.3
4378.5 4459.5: 34.5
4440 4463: 34.3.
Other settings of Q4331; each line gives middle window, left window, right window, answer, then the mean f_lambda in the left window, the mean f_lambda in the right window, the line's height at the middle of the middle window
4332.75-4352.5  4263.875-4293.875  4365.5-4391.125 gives 6.77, 35.9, 34.8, 35.2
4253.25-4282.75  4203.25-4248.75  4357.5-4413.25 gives 0.12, 36.7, 34.3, 36.1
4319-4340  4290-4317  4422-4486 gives 3.99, 35.8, 34.3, 35.5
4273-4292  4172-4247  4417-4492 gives 0.15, 37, 34.2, 36.2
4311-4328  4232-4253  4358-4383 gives 0.27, 36.6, 34.2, 35.2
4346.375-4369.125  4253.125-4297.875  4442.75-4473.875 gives 3.06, 36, 34.2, 35.2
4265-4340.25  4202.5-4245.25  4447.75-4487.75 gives 4.42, 36.7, 34.1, 35.9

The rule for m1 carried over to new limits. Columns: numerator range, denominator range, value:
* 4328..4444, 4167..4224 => 0.94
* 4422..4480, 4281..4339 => 1.09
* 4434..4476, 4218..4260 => 1.04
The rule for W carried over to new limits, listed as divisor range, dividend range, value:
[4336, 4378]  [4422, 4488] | 1.23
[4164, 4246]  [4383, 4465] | 1.03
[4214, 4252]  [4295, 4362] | 0.87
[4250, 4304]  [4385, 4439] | 1.02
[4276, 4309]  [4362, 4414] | 1.00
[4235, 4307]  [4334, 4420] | 0.92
